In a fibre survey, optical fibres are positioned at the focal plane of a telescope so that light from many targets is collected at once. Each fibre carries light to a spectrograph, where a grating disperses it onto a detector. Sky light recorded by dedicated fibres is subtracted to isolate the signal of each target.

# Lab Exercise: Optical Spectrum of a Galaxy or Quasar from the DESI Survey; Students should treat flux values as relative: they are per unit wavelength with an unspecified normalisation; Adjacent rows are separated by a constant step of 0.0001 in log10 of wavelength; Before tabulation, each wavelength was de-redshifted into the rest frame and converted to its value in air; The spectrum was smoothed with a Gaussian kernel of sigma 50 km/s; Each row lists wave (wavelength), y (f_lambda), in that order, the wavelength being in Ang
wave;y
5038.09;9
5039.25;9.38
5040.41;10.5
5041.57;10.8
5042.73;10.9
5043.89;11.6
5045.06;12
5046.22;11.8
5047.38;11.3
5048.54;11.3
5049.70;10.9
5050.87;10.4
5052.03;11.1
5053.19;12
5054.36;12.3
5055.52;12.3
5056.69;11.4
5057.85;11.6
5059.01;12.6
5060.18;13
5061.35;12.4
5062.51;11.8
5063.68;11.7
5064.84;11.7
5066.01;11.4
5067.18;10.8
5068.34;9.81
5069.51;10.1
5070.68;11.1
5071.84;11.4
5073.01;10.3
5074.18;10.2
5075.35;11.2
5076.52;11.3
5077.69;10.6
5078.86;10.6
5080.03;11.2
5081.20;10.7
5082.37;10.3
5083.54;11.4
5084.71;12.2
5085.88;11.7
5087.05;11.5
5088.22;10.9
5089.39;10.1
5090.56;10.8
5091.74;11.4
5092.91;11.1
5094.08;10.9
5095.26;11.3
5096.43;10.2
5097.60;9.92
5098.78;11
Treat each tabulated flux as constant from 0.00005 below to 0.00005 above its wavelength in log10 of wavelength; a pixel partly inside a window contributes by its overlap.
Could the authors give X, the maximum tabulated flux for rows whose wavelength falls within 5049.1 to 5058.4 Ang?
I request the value 12.3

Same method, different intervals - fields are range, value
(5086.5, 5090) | 11.5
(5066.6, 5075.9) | 11.4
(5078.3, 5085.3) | 12.2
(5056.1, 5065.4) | 13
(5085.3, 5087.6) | 11.7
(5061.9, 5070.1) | 11.8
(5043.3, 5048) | 12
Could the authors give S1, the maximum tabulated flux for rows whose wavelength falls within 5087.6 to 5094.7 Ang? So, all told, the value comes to 11.4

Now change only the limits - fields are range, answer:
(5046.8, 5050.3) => 11.3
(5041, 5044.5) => 11.6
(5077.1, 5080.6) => 11.2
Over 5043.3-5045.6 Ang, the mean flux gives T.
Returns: 11.8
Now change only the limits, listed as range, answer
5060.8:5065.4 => 11.9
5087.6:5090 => 10.5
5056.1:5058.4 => 11.5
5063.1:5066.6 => 11.6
